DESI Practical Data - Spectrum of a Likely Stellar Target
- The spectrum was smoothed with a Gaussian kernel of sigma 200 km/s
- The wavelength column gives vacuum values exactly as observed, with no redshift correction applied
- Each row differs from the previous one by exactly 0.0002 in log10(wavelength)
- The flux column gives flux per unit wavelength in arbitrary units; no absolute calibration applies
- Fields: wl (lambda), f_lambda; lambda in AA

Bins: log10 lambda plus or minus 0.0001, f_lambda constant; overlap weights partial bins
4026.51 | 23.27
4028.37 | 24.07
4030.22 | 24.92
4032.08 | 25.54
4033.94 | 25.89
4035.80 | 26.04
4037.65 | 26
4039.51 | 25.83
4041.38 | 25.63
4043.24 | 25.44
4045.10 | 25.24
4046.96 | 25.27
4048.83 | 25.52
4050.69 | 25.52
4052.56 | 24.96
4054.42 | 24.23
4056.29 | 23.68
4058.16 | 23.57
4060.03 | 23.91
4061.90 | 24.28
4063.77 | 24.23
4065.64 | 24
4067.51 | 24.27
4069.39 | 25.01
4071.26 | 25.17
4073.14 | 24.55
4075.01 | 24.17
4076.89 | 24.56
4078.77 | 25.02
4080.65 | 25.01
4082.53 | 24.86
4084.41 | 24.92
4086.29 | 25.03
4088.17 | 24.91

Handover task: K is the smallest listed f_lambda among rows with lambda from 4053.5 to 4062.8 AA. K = 23.57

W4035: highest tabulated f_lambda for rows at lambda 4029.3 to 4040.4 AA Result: 26.04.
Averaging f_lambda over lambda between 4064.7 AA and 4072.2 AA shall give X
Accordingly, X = 24.6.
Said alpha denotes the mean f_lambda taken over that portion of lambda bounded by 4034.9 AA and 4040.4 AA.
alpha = 26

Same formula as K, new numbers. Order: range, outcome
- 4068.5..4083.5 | 24.17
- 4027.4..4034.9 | 24.07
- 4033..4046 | 25.24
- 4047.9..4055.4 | 24.23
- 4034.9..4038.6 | 26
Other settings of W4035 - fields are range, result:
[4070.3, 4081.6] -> 25.17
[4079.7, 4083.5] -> 25.01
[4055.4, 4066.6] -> 24.28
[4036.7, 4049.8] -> 26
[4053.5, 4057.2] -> 24.23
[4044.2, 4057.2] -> 25.52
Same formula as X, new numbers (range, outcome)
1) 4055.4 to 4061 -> 23.7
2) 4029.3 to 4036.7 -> 25.6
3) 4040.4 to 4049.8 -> 25.4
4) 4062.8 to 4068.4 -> 24.2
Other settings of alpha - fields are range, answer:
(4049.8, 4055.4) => 24.9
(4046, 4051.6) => 25.4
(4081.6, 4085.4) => 24.9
